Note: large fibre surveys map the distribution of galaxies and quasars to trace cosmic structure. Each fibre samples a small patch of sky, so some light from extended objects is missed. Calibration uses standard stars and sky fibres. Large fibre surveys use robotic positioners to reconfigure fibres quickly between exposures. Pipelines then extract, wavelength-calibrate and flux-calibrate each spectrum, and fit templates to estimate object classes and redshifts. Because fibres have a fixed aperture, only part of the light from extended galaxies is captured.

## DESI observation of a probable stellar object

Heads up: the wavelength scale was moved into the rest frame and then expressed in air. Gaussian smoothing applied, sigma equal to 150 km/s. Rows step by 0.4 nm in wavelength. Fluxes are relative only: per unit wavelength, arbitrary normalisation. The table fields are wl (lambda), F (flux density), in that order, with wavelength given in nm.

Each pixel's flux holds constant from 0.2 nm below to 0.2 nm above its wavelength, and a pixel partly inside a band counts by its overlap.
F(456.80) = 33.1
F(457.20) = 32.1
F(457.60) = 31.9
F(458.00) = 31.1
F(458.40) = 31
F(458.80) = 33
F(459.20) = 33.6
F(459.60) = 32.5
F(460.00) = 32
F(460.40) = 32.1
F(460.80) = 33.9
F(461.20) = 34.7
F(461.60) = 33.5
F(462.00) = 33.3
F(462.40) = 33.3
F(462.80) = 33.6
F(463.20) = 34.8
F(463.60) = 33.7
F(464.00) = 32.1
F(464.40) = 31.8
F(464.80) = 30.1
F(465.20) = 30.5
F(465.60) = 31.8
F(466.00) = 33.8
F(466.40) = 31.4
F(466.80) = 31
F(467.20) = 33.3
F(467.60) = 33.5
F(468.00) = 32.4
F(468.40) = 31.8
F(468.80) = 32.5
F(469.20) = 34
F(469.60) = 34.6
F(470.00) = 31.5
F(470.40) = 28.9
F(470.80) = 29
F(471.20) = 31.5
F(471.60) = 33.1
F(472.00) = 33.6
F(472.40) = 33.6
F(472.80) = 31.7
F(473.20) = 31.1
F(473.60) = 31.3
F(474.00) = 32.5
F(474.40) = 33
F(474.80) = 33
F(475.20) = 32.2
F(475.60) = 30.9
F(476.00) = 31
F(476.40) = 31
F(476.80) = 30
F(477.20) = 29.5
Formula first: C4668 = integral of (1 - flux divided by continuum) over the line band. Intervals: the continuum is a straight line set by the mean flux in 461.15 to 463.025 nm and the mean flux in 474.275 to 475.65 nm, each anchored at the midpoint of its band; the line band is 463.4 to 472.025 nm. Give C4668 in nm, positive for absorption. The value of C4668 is 0.27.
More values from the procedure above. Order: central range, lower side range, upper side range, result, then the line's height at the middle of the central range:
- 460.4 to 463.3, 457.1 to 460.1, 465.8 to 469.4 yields -0.125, 32.3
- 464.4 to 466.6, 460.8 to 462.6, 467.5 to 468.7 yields 0.096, 33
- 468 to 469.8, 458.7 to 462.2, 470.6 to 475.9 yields -0.040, 32.4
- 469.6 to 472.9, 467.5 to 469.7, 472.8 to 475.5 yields 0.081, 32.6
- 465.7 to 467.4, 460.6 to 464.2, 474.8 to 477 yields 0.029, 32.9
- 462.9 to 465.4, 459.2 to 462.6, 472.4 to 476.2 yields 0.051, 32.9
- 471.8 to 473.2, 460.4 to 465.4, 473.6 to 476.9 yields -0.031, 32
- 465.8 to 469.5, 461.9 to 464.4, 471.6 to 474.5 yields 0.027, 32.9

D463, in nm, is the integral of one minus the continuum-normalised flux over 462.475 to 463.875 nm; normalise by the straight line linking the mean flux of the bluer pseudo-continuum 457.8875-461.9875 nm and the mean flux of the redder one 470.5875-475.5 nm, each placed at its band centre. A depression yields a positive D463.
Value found -0.05 nm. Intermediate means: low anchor 32.8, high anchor 32.1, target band 33.9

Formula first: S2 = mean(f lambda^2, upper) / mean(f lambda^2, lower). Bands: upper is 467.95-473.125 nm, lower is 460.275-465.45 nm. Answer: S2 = 1.01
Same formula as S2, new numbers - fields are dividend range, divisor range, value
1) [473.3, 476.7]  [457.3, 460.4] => 1.06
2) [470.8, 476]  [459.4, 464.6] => 1.02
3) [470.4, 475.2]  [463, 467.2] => 1.03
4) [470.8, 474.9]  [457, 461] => 1.06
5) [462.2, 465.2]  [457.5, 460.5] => 1.04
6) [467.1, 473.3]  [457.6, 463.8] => 1.02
